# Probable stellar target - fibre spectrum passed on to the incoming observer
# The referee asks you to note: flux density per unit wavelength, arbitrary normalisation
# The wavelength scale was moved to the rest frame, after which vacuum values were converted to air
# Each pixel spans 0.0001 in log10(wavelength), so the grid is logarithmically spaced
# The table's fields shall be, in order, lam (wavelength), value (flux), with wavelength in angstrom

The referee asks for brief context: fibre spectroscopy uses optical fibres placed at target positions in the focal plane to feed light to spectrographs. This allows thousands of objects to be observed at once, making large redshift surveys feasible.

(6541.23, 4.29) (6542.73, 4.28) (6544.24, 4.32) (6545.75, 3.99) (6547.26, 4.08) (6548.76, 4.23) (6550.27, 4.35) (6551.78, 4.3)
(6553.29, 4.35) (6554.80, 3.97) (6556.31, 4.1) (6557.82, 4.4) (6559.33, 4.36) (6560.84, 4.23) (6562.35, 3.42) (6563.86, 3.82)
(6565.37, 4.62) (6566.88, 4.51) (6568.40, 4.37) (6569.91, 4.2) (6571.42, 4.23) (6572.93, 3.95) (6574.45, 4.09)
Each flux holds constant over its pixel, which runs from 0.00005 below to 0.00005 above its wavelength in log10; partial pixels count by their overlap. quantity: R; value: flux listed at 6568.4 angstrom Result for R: 4.37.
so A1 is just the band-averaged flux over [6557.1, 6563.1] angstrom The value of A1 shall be 4.1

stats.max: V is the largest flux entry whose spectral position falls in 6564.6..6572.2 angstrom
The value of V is 4.62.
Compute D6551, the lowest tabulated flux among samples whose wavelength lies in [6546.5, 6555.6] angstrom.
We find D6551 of 3.97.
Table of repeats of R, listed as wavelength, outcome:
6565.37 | 4.62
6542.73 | 4.28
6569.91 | 4.2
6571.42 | 4.23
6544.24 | 4.32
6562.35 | 3.42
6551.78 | 4.3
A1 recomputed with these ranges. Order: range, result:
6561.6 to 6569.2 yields 4.15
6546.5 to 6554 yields 4.26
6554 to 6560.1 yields 4.21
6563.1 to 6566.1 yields 4.22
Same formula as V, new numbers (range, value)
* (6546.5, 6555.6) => 4.35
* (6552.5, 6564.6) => 4.4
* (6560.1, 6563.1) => 4.23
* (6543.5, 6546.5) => 4.32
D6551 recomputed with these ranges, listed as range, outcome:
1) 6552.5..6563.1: 3.42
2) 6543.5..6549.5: 3.99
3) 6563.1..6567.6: 3.82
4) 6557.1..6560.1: 4.36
